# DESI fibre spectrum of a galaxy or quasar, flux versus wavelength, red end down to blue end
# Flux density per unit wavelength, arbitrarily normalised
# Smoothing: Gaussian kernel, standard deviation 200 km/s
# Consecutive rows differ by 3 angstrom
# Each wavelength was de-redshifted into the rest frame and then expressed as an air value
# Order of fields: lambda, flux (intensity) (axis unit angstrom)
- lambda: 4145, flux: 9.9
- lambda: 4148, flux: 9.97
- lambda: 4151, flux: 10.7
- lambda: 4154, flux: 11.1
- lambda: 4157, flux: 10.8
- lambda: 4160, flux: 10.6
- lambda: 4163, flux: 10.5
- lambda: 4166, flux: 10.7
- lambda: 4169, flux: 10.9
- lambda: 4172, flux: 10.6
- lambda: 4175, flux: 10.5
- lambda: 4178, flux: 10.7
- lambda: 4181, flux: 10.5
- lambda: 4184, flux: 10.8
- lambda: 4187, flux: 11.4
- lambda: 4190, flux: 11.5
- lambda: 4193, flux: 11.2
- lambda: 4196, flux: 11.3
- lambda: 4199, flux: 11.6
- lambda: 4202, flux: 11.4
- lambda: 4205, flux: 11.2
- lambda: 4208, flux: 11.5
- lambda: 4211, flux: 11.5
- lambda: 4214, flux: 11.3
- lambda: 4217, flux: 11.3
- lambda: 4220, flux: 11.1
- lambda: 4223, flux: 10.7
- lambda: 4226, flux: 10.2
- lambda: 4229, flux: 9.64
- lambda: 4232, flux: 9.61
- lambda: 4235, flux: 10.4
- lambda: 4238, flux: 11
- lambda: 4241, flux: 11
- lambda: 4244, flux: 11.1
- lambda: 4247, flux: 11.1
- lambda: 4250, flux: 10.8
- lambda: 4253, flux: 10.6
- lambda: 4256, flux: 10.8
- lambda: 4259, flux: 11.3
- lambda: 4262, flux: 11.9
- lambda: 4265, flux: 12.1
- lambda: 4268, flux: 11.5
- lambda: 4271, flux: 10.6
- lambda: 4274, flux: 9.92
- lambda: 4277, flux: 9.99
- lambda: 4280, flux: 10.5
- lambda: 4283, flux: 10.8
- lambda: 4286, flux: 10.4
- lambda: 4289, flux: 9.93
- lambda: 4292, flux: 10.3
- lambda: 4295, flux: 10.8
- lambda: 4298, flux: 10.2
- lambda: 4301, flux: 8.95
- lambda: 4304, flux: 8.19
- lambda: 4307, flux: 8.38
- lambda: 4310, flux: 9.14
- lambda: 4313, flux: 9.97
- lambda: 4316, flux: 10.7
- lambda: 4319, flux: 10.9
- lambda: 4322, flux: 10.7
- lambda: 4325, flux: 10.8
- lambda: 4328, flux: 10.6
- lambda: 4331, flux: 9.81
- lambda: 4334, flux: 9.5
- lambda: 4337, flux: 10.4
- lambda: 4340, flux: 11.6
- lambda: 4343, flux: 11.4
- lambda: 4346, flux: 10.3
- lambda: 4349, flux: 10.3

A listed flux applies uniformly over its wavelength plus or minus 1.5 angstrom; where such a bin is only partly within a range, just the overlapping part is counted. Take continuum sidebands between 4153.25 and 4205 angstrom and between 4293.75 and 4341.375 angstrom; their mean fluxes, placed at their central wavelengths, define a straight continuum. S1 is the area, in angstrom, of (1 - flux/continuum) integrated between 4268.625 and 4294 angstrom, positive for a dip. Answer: -0.2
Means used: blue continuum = 11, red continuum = 10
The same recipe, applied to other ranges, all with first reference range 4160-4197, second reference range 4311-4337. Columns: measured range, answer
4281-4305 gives 1.07 angstrom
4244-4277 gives -1.37 angstrom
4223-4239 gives 0.73 angstrom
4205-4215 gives -0.60 angstrom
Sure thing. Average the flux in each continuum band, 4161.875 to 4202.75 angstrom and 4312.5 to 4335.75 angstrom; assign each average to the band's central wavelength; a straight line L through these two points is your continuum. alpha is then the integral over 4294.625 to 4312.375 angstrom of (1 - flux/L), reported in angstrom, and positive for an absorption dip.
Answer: 2.1 angstrom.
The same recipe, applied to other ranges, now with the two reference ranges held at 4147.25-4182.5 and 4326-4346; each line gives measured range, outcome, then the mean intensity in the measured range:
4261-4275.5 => -0.8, 11.2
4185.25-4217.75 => -2.3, 11.4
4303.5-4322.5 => 1.5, 9.74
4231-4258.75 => -0.4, 10.8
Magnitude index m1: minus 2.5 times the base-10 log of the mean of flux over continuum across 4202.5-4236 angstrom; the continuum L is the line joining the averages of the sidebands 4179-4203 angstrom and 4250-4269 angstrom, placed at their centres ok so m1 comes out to 0.045 mag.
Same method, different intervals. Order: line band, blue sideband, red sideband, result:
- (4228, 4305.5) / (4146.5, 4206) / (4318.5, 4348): 0.02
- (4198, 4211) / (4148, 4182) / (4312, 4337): -0.08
